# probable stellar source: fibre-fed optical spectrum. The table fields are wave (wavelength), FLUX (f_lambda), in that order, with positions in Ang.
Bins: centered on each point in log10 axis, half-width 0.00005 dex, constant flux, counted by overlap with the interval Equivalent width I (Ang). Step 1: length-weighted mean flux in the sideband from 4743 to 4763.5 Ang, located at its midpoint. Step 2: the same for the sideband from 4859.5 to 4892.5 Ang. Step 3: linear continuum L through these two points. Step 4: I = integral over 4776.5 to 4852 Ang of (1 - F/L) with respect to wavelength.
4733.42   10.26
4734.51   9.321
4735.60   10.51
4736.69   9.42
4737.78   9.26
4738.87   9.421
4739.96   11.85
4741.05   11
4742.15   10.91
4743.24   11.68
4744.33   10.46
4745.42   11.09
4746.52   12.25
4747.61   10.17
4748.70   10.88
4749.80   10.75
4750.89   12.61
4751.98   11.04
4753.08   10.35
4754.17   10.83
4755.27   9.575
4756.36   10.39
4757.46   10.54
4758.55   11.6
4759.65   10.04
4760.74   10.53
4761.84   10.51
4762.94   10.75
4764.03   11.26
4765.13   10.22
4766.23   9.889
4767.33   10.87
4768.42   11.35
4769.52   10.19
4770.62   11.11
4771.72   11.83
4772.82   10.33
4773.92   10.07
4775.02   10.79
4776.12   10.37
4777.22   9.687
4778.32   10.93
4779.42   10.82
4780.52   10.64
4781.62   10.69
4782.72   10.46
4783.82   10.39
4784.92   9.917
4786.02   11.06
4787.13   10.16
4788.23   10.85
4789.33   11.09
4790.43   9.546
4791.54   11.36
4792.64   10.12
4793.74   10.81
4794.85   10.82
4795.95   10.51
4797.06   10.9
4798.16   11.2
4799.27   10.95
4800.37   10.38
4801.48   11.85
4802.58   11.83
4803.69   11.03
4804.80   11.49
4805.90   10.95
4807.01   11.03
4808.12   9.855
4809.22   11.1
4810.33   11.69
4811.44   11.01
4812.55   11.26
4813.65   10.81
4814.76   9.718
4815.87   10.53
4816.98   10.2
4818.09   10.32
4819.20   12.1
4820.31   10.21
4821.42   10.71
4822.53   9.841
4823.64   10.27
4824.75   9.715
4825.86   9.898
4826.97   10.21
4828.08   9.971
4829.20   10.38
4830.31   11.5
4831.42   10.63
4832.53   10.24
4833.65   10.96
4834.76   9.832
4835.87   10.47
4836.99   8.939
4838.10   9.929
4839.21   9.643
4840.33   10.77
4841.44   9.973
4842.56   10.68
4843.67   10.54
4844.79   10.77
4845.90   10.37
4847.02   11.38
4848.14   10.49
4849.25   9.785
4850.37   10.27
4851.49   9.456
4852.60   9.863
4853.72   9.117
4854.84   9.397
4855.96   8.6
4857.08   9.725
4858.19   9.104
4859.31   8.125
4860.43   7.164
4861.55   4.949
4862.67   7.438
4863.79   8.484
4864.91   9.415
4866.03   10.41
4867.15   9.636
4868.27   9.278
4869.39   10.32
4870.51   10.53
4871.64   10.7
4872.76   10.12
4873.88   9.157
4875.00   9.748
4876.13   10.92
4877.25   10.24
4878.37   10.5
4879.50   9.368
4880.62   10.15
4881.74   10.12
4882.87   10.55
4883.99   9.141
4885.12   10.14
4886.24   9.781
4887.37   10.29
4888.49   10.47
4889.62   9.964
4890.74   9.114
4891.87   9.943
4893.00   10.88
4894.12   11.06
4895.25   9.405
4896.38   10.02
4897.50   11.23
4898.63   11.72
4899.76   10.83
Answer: -2.6 Ang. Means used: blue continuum 10.8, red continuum 9.57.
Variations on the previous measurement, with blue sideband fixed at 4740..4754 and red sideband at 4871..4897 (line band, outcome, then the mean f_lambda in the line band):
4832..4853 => 0.3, 10.2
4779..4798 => 0.3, 10.6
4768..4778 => 0.3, 10.6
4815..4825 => 0.1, 10.4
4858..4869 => 2.0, 8.41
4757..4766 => 0.3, 10.7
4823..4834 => 0.1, 10.4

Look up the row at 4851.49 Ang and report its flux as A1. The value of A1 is 9.456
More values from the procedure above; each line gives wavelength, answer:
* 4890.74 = 9.114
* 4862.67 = 7.438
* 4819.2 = 12.1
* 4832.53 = 10.24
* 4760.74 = 10.53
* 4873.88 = 9.157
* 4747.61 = 10.17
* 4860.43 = 7.164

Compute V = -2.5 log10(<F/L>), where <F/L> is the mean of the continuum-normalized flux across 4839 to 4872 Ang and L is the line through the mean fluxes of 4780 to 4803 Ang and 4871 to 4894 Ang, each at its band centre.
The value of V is 0.08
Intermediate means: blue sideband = 10.7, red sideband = 10.1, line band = 9.53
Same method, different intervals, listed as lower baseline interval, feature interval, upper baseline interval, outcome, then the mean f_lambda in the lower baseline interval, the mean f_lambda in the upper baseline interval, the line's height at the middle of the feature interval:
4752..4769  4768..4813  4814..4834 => -0.029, 10.6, 10.4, 10.5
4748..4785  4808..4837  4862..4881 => -0.033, 10.7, 9.76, 10.2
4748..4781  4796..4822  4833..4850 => -0.045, 10.7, 10.3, 10.5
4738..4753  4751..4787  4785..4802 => 0.028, 11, 10.7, 10.9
